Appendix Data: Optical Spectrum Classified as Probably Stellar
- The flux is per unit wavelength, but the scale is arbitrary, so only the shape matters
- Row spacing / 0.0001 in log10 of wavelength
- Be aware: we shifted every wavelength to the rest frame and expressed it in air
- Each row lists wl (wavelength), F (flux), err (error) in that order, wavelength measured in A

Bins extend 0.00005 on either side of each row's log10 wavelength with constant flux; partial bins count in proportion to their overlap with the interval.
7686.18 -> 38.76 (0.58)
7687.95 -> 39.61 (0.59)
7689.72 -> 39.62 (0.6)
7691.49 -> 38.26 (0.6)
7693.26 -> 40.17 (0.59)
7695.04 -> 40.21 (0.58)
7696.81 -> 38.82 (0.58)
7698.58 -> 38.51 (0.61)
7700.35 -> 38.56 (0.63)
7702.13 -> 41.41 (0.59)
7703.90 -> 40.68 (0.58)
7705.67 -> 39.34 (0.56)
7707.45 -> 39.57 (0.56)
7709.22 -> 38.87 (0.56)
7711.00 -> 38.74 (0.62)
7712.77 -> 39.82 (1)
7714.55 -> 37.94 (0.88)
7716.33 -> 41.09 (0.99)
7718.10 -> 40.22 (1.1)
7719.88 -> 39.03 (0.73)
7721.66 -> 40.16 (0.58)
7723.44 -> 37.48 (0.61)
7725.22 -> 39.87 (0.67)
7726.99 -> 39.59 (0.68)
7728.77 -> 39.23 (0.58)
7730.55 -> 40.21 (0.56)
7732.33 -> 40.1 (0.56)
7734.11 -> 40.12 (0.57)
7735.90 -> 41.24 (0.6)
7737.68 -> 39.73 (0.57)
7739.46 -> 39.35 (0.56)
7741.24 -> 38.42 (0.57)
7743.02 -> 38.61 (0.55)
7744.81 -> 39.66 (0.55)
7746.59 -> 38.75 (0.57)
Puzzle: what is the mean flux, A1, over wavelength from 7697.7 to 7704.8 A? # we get 39.8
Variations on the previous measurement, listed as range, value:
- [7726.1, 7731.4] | 39.7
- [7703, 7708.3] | 39.9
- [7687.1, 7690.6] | 39.6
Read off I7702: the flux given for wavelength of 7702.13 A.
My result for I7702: 41.41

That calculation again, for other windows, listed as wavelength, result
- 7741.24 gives 38.42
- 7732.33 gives 40.1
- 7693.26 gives 40.17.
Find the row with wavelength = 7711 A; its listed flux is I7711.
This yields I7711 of 38.74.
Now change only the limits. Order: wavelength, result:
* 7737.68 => 39.73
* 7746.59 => 38.75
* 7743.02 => 38.61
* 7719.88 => 39.03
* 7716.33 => 41.09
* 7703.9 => 40.68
